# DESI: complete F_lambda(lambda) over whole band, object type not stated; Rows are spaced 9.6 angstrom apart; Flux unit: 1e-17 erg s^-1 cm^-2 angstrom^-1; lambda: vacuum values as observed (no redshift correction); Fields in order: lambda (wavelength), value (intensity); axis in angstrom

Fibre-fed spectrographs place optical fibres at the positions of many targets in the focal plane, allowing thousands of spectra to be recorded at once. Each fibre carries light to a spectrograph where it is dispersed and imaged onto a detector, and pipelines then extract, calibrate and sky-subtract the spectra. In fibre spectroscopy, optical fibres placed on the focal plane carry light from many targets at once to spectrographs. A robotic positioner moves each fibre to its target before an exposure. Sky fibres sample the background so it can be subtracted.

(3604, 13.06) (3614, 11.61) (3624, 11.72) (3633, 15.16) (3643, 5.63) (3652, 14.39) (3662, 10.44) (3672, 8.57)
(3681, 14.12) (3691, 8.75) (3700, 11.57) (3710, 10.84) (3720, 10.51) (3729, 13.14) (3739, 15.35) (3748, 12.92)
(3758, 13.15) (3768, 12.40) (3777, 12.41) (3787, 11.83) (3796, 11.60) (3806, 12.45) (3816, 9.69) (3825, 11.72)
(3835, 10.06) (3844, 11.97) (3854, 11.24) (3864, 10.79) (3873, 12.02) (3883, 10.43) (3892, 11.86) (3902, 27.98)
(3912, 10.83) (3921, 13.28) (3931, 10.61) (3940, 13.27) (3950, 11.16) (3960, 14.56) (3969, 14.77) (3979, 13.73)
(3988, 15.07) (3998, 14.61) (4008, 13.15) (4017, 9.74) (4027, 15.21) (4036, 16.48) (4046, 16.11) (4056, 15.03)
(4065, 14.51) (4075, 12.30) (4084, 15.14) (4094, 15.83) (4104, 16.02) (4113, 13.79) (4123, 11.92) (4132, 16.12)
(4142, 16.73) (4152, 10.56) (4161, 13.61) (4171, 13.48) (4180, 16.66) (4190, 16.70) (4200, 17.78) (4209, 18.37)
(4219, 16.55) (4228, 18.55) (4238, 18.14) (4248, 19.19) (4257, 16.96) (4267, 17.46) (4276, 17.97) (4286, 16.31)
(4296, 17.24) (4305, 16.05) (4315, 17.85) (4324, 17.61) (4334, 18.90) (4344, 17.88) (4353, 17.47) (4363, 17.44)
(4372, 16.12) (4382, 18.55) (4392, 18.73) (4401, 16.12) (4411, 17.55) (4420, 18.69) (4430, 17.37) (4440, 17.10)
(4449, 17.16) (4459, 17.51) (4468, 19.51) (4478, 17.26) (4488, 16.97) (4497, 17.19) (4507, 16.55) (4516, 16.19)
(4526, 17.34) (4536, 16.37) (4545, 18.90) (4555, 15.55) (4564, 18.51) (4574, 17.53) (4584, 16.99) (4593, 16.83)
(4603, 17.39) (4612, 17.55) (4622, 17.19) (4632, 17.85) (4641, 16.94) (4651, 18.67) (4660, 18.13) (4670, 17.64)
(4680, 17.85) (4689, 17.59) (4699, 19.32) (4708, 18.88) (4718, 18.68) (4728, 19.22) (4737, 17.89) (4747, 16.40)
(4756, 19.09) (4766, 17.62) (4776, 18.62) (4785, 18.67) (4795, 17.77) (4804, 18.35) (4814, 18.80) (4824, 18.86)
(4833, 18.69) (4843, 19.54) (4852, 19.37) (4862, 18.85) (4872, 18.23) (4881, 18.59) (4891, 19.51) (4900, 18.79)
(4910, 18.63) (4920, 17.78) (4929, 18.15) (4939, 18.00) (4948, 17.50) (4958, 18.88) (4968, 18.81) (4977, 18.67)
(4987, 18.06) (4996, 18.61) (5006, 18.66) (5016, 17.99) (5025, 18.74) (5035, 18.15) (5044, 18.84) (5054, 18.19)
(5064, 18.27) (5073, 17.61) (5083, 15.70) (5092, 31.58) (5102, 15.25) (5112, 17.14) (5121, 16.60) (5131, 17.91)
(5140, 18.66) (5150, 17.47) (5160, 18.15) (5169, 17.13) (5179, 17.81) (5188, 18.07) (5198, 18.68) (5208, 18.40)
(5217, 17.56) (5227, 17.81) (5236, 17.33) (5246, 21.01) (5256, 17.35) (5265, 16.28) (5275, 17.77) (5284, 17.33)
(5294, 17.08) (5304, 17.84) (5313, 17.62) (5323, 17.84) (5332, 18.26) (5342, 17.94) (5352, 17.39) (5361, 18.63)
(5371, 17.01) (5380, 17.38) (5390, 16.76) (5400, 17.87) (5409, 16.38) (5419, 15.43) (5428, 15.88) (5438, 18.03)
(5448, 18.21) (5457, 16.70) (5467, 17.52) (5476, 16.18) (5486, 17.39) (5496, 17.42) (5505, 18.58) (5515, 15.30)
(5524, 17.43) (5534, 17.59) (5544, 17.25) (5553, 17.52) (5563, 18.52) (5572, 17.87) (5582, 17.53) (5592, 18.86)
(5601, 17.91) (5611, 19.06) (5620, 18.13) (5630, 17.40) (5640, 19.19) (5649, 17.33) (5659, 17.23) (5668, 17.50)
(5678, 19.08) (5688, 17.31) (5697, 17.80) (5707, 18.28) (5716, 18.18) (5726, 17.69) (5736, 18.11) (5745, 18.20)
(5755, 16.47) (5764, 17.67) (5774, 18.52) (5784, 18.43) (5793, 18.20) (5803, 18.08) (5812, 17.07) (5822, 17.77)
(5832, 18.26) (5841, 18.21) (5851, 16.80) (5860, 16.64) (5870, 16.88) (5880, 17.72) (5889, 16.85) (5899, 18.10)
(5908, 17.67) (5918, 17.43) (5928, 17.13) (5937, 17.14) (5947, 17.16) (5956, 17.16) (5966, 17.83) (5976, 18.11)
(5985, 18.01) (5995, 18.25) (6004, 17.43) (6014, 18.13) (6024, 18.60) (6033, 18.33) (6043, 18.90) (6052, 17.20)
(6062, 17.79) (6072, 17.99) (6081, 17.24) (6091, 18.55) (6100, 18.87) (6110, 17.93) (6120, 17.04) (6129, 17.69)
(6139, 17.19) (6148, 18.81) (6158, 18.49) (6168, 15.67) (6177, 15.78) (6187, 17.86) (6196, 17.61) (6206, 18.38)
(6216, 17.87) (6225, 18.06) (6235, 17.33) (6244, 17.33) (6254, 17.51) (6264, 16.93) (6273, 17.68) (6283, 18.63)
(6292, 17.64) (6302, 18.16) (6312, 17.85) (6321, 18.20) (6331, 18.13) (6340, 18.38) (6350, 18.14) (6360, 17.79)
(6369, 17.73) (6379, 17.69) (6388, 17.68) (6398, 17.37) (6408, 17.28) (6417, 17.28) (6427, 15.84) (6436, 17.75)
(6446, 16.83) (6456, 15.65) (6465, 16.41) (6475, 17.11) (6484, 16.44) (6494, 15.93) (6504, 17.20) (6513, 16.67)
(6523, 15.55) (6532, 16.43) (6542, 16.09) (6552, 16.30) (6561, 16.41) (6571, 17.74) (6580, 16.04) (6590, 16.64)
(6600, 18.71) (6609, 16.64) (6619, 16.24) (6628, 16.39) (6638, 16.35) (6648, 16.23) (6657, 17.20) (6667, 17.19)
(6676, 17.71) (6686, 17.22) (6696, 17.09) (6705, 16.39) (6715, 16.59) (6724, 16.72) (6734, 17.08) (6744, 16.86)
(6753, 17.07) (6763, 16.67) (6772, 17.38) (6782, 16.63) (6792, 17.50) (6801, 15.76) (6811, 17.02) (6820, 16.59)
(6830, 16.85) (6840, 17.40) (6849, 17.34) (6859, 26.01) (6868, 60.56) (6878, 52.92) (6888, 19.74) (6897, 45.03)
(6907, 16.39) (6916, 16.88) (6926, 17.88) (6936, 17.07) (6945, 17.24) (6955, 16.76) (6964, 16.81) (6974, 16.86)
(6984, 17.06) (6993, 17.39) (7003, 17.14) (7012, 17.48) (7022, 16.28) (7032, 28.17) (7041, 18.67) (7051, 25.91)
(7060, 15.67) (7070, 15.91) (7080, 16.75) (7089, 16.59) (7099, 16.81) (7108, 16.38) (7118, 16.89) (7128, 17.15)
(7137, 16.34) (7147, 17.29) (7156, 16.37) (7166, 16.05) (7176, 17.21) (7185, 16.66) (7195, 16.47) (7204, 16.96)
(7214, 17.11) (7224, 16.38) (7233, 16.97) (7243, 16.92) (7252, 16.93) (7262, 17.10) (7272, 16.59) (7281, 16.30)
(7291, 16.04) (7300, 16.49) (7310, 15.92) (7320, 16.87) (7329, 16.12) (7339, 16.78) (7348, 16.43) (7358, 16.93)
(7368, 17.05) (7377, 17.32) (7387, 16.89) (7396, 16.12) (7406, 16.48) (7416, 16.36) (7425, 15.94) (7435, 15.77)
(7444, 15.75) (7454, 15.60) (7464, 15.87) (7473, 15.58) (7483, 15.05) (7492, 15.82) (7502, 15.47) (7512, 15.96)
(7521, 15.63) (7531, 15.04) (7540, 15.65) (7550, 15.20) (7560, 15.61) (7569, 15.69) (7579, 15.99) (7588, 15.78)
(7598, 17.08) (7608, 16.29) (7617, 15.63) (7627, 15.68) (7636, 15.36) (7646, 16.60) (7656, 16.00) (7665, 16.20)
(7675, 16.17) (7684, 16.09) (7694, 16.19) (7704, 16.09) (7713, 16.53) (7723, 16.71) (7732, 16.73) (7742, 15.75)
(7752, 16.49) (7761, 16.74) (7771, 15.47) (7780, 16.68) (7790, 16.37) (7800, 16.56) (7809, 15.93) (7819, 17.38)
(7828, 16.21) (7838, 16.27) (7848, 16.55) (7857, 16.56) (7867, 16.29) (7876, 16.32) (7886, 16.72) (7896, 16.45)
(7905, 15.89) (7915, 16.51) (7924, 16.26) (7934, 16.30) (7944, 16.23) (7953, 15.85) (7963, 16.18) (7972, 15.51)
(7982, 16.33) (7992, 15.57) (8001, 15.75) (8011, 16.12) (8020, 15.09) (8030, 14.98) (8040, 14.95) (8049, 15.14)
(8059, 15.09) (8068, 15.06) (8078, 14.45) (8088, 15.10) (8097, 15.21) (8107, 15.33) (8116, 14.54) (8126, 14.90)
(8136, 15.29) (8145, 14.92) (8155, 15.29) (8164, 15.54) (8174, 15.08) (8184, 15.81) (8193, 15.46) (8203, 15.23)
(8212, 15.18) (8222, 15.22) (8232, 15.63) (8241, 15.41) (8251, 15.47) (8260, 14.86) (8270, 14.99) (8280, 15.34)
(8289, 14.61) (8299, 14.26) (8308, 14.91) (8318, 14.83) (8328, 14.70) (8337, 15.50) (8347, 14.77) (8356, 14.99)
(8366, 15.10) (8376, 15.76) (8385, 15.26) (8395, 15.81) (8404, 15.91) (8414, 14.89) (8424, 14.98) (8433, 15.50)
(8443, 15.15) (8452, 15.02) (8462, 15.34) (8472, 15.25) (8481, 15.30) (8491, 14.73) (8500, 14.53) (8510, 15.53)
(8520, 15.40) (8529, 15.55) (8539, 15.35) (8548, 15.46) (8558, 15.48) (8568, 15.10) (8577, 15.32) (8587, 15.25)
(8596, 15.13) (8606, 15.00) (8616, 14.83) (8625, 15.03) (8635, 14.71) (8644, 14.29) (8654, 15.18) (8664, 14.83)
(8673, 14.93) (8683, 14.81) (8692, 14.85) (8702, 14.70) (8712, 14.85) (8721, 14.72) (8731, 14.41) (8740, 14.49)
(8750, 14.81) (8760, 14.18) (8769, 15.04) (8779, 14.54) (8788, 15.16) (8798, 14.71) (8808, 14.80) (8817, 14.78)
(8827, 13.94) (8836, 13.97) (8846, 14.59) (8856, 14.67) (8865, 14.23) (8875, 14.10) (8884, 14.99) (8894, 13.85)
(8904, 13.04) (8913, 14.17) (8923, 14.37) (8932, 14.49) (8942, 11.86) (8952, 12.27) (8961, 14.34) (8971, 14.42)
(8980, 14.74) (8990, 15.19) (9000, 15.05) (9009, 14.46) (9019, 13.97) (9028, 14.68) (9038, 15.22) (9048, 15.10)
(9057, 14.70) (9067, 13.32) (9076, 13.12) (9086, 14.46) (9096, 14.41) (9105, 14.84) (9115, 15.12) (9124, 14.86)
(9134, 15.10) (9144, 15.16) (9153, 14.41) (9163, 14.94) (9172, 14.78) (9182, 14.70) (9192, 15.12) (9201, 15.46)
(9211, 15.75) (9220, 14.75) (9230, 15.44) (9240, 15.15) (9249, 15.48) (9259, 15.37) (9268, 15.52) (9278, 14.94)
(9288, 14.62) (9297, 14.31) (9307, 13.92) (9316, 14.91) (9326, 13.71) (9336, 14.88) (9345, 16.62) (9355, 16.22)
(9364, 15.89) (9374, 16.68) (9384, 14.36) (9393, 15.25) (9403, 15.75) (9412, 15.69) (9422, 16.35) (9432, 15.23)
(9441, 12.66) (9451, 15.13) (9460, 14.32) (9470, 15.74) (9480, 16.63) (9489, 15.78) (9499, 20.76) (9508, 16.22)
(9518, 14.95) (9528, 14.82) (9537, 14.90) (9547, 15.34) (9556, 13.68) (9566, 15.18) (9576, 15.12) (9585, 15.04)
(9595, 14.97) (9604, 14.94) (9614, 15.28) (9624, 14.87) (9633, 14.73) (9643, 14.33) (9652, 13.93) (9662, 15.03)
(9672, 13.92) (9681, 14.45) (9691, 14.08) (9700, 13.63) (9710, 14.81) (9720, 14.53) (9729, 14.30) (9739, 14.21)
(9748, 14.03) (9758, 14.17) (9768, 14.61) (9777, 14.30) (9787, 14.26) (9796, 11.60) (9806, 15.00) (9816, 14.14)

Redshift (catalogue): 0.05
